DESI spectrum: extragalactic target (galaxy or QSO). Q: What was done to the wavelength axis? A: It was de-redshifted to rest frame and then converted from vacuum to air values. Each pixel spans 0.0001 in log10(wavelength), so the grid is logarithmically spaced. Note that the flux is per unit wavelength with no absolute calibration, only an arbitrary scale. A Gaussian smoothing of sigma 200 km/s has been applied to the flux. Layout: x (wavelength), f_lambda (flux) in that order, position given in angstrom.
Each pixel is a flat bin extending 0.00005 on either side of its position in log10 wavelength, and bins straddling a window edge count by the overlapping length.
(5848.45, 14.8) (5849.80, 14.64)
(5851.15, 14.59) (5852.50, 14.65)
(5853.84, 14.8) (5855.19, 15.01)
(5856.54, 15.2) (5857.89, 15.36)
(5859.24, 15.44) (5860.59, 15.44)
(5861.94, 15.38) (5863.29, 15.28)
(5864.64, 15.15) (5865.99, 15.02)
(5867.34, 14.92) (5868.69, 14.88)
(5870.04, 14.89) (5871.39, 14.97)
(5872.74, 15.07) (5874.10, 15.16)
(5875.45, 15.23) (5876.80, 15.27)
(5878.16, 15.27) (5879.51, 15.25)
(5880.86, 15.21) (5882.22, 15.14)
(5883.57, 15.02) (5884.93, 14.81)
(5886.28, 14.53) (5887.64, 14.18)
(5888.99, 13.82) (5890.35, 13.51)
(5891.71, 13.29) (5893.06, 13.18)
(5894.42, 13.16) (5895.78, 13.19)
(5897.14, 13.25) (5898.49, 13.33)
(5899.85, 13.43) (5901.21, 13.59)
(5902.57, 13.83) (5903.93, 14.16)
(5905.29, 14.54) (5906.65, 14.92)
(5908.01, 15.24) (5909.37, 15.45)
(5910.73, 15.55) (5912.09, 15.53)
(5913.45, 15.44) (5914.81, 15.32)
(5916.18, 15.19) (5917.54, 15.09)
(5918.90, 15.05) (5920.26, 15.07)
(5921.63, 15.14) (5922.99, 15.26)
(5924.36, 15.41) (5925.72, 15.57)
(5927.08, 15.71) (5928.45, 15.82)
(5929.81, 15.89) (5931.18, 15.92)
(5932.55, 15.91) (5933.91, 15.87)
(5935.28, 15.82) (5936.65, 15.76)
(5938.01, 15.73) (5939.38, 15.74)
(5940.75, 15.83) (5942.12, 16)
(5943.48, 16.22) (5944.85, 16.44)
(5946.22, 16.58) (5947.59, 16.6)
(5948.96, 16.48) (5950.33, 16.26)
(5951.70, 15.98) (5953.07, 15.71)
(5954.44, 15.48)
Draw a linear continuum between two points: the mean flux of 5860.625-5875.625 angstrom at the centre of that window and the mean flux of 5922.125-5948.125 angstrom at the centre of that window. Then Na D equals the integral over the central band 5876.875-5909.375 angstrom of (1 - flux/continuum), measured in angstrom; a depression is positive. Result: 2.5 angstrom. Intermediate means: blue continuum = 15.1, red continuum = 15.9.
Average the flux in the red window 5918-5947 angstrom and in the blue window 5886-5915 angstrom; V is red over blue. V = 1.1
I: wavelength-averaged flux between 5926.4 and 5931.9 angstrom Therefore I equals 15.8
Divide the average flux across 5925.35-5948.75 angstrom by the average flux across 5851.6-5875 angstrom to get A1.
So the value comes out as 1.06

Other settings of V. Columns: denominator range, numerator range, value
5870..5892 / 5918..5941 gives 1.06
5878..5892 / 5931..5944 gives 1.09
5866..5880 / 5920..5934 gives 1.03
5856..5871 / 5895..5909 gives 0.92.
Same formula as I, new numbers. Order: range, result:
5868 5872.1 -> 14.9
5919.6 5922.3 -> 15.1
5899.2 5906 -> 13.9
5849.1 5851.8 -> 14.6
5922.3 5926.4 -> 15.4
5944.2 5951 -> 16.5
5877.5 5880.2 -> 15.3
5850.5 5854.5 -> 14.7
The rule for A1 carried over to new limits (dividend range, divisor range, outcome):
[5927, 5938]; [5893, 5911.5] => 1.12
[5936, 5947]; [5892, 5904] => 1.20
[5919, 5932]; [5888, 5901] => 1.16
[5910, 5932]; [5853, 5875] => 1.02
